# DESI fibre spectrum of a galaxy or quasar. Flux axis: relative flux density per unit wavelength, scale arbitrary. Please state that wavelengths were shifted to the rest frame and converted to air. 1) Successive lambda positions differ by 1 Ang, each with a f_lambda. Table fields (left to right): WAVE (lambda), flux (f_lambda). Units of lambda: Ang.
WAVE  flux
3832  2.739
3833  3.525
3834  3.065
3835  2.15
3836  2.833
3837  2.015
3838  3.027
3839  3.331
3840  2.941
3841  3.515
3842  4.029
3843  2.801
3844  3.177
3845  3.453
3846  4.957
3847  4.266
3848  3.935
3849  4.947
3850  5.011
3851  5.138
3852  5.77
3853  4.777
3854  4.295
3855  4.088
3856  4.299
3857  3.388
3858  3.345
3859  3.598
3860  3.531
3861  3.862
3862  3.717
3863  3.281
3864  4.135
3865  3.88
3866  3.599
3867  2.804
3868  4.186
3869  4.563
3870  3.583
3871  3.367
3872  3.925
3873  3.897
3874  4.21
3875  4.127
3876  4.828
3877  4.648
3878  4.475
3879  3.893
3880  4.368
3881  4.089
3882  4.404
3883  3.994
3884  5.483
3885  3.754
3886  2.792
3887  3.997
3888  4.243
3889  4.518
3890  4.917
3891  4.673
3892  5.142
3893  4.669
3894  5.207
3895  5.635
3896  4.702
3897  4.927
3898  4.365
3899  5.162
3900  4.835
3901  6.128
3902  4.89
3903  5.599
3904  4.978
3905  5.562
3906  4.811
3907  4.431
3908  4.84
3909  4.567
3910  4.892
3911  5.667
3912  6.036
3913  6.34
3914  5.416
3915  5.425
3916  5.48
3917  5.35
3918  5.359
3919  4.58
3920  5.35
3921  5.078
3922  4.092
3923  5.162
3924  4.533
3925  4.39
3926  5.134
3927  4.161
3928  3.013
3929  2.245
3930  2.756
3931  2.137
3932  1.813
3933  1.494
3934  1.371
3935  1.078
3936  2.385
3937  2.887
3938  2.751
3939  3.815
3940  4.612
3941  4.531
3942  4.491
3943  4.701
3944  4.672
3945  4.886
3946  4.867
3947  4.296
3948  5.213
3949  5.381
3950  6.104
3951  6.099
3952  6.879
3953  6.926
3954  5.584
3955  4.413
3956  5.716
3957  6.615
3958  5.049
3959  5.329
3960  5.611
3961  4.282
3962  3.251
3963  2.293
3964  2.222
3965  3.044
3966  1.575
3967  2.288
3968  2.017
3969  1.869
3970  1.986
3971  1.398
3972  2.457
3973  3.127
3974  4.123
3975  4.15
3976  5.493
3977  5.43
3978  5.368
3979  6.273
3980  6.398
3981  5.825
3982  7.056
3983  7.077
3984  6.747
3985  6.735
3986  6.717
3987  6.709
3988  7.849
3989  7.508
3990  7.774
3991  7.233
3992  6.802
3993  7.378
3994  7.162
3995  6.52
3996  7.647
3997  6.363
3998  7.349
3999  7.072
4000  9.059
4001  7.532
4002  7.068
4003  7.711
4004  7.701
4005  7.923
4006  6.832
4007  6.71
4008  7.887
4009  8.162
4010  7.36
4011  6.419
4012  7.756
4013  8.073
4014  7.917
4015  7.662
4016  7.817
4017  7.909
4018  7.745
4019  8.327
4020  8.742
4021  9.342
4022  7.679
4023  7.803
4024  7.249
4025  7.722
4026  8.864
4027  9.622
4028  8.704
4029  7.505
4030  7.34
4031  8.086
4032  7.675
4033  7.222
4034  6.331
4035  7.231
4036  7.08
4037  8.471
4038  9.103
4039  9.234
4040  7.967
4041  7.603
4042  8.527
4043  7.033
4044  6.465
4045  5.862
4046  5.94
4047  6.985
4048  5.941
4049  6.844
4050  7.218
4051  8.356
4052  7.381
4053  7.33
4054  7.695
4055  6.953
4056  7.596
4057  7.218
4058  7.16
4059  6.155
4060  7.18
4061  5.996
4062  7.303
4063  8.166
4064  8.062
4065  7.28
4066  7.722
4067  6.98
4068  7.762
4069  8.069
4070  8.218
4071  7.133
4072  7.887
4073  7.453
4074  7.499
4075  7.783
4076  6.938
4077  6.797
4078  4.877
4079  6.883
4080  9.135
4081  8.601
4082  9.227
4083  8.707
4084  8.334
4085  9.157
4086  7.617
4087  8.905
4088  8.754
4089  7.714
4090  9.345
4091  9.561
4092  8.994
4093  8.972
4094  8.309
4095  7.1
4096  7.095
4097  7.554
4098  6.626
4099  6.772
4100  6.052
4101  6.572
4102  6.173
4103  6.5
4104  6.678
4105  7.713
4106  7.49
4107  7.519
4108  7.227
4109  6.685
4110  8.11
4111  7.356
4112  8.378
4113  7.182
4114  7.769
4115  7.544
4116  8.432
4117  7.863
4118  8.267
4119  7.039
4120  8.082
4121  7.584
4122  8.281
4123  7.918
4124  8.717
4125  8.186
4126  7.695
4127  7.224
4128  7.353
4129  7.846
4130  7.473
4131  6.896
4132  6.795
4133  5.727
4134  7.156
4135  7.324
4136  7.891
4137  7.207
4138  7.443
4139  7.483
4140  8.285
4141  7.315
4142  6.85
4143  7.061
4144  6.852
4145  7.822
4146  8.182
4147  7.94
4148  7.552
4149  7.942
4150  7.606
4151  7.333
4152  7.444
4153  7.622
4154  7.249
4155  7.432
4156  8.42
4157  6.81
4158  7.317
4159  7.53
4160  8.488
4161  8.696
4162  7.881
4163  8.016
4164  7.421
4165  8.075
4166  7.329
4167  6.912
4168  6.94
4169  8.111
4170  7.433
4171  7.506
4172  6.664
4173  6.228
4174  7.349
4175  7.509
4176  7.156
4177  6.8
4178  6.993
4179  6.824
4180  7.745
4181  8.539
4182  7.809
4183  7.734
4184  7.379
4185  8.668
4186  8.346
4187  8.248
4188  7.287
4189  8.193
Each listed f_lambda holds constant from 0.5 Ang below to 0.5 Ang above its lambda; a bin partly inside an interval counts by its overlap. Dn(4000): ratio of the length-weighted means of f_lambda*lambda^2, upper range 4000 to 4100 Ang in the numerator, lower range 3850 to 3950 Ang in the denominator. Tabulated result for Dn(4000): 1.92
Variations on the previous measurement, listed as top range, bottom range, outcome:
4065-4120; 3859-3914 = 1.89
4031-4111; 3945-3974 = 1.92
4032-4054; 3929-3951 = 2.12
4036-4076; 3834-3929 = 1.86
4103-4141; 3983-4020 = 1.08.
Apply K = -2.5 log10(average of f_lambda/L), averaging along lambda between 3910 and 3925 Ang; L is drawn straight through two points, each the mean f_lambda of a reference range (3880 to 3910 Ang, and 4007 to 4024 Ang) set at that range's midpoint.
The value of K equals 0.014 mag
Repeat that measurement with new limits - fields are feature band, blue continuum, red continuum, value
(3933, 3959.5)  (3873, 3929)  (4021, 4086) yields 0.22 mag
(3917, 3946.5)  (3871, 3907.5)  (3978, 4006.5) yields 0.43 mag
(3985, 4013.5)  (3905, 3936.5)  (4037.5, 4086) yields -0.22 mag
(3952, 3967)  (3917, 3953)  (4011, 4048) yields 0.13 mag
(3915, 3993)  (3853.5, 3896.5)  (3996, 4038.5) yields 0.32 mag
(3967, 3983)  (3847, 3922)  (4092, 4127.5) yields 0.34 mag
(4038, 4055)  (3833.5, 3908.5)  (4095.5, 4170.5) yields -0.15 mag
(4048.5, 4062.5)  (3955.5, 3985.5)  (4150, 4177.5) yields -0.24 mag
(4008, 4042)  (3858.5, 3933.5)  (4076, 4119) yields -0.21 mag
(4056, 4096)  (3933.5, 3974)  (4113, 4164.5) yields -0.22 mag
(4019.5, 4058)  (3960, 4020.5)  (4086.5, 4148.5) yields -0.15 mag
